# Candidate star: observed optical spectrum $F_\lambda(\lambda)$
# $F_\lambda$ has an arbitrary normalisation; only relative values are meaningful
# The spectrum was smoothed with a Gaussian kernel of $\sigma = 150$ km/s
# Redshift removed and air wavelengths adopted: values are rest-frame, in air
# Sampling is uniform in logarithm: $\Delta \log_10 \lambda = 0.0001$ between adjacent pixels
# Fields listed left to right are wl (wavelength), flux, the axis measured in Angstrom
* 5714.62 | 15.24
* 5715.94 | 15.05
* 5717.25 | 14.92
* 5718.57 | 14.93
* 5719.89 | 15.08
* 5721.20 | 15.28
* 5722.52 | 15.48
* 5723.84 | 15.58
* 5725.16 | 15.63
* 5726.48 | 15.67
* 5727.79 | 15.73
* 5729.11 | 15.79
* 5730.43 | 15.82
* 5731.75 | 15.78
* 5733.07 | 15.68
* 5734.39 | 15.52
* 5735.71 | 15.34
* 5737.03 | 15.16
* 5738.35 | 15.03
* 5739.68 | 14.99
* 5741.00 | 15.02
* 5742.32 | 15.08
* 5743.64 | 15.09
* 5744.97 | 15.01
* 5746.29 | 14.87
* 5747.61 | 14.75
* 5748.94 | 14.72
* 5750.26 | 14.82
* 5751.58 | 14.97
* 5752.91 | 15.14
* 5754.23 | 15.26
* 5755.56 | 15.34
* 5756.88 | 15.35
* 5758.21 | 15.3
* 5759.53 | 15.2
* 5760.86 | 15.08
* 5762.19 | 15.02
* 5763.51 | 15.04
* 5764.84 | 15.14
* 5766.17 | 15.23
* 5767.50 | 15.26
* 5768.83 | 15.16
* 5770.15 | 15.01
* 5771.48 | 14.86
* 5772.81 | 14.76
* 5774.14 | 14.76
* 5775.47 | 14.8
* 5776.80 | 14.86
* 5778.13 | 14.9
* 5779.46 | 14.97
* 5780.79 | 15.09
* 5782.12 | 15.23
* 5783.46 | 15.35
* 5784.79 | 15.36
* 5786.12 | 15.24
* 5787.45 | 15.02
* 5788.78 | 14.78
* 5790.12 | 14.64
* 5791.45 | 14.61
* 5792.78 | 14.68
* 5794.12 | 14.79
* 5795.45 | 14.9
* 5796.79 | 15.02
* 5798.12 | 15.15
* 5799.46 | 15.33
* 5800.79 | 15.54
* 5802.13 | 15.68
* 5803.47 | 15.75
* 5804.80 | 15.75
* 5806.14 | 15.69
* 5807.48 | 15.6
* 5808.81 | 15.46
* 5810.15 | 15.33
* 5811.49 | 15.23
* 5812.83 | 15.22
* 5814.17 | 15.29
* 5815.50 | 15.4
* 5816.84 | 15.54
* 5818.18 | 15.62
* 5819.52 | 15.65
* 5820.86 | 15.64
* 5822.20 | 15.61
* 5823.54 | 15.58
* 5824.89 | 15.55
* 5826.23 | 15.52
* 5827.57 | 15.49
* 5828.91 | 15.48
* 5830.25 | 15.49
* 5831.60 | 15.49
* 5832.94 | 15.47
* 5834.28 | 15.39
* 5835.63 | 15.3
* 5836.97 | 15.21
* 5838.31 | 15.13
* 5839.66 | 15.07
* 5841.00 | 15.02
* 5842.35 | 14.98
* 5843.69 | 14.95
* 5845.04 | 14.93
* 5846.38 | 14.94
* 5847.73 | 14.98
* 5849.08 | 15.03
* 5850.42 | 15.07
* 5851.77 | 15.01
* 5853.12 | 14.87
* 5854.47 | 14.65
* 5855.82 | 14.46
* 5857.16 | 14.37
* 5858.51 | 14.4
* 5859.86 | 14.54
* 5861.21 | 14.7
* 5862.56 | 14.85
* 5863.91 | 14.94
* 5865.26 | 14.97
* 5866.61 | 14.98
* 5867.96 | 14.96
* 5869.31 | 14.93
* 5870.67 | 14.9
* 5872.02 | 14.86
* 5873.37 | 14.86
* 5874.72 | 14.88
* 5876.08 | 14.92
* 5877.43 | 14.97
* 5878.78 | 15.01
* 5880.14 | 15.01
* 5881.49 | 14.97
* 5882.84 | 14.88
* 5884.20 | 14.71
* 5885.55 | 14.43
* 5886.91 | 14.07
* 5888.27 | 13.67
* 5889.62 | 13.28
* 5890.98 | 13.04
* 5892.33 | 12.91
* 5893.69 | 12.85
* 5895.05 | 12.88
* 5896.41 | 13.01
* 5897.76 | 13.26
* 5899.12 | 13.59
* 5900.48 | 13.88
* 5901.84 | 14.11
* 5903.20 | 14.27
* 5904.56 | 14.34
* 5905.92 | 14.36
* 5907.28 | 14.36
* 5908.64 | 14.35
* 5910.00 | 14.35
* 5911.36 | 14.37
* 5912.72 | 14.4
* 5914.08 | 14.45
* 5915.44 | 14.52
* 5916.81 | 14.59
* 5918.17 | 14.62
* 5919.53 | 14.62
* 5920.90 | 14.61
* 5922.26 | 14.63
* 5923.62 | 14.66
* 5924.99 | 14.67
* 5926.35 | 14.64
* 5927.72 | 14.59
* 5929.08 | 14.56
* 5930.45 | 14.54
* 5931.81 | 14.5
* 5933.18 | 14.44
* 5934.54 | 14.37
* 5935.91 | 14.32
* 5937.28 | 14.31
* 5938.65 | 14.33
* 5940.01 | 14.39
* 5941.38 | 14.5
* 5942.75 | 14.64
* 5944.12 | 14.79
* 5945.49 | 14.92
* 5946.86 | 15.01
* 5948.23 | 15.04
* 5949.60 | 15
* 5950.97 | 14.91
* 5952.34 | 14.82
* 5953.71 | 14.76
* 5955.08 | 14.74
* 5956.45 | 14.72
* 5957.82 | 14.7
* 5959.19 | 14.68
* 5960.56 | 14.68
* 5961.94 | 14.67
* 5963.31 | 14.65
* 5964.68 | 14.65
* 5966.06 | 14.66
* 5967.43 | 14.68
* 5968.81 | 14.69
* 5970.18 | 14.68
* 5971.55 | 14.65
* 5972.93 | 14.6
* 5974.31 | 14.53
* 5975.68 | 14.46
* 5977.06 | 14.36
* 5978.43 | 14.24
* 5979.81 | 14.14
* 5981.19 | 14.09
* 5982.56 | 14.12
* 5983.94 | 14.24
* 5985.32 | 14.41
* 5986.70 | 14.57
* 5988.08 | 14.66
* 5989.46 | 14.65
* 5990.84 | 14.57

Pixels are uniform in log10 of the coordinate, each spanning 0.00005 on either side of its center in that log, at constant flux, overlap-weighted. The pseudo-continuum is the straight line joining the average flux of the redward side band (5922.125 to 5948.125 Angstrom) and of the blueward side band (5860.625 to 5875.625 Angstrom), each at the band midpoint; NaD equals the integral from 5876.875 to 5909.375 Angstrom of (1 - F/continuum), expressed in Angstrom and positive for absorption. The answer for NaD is 1.7 Angstrom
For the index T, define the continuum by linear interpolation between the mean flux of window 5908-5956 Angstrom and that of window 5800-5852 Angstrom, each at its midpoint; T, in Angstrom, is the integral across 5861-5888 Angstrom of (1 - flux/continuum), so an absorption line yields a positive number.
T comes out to 0.3 Angstrom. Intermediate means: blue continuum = 15.4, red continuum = 14.6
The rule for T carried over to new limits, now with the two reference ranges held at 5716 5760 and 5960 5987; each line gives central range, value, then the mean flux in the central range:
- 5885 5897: 1.1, 13.3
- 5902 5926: 0.3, 14.5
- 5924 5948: 0.1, 14.6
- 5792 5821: -0.7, 15.4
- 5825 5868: -0.4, 15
